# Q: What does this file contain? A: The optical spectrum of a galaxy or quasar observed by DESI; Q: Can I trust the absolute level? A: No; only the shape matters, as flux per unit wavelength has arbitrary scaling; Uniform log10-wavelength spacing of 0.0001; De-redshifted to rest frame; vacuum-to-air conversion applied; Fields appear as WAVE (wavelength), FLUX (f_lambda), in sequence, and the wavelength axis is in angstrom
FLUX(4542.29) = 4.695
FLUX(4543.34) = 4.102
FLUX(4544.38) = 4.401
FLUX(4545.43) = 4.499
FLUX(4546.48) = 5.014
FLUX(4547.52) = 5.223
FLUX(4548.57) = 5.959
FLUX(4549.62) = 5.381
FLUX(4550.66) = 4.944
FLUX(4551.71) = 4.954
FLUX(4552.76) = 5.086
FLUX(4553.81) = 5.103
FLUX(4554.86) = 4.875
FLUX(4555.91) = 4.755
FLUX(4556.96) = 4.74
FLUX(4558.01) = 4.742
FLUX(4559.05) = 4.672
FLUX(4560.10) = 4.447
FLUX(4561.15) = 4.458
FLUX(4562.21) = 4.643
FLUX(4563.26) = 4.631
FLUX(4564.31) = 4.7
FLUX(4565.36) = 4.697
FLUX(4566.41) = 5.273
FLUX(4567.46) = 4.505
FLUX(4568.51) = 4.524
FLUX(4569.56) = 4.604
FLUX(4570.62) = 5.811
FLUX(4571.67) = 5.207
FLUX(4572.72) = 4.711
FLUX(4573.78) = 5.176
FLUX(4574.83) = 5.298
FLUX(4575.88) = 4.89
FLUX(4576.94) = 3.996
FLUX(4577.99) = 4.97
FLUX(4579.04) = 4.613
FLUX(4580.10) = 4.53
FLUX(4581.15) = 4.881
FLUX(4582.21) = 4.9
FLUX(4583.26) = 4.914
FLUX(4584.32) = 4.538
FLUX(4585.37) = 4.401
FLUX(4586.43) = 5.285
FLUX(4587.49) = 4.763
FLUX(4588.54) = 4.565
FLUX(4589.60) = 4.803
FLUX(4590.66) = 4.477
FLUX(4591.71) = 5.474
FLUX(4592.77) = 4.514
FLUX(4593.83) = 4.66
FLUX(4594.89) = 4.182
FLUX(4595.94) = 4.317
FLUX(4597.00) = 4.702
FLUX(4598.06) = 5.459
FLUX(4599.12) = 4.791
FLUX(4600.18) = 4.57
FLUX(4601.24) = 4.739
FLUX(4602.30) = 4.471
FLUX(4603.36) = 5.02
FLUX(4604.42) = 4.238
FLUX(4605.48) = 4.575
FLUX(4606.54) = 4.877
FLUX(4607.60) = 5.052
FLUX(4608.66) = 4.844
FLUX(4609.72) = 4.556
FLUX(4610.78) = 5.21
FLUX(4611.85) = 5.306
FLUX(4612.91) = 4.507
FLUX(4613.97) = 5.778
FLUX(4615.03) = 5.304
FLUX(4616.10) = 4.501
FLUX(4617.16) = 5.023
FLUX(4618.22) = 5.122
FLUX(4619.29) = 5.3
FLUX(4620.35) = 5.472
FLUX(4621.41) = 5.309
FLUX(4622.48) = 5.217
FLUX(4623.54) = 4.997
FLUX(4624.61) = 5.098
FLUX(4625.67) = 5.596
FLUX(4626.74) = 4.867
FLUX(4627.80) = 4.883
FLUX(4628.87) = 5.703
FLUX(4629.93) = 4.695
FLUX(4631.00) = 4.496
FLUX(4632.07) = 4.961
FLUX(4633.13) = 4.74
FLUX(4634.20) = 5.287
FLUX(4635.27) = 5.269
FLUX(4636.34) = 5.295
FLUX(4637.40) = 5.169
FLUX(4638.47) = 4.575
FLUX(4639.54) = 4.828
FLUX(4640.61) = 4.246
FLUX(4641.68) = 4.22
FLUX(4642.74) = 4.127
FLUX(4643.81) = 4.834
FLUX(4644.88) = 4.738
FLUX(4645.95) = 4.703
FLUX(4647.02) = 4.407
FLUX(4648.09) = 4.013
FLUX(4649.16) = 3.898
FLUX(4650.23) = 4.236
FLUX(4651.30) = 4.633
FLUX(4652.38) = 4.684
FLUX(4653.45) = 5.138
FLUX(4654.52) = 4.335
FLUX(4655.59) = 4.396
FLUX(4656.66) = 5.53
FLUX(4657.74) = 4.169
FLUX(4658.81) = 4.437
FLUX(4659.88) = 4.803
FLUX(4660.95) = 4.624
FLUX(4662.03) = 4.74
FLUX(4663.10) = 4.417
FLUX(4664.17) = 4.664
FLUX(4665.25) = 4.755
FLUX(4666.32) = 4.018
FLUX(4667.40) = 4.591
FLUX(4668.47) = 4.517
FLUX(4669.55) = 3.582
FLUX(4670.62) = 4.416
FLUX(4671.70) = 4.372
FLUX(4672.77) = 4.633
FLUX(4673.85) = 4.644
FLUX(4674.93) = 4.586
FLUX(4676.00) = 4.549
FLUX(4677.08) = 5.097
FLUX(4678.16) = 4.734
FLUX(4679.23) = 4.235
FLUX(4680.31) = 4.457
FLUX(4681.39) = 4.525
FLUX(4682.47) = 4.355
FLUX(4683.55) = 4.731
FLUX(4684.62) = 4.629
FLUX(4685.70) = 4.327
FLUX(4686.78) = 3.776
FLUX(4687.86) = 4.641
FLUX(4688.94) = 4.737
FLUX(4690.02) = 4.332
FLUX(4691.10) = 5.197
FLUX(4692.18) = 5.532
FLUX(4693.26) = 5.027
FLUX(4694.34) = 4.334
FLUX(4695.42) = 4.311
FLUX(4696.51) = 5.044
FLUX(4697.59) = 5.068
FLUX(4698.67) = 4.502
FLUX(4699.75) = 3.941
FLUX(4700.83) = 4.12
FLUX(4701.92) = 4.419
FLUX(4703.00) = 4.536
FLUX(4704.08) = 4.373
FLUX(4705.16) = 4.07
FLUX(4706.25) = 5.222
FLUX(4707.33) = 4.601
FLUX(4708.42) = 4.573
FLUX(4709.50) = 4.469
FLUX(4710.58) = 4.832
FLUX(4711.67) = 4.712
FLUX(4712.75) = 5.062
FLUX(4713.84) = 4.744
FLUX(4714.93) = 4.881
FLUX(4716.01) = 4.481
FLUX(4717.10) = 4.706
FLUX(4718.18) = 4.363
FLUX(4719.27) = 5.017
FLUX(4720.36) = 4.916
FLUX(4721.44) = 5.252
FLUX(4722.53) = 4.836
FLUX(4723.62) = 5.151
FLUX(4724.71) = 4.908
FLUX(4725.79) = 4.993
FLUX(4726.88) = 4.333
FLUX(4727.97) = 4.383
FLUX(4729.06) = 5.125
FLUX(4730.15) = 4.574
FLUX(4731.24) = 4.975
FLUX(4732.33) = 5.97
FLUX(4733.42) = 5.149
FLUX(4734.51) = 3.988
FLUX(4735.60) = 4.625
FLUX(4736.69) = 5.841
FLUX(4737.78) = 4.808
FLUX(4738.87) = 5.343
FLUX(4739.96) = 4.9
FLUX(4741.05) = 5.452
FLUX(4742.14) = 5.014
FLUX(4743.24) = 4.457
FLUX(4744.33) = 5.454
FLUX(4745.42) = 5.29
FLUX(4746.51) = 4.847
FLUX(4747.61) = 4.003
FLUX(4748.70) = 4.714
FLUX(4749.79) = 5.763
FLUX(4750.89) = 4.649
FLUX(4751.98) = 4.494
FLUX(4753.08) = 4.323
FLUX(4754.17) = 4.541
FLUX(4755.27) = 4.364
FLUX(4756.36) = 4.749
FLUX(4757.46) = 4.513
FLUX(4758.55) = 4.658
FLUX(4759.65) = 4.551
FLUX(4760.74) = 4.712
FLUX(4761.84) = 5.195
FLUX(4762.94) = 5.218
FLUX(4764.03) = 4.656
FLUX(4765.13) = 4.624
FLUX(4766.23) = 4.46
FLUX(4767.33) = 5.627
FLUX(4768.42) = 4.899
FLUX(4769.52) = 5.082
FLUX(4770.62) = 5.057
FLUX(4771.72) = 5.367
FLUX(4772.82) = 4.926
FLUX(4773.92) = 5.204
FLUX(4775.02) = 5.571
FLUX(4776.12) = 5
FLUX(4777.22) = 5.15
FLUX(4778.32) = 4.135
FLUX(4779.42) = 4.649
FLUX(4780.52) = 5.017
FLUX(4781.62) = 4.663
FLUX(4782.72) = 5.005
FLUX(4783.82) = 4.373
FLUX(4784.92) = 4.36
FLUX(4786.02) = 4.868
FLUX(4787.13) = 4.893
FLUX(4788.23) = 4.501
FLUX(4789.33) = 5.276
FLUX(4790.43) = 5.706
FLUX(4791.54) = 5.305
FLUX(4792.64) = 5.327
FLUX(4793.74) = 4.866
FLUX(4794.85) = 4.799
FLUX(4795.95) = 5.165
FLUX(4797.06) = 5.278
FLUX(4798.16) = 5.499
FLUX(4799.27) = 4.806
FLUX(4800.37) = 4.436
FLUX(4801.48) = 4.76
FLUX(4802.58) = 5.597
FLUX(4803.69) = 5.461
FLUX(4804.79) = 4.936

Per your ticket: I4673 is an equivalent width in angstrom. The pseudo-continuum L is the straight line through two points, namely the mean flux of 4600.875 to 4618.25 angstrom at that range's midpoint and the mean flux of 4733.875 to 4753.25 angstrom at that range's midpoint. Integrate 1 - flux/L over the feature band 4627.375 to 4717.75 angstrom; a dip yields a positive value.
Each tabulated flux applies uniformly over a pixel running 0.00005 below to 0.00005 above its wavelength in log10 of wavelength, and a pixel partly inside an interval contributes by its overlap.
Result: 5.1 angstrom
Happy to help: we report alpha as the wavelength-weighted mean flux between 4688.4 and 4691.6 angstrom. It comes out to 4.75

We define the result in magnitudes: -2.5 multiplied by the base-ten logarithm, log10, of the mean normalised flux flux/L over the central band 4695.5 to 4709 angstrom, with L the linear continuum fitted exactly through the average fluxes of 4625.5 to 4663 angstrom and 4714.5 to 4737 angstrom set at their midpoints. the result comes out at 0.07 mag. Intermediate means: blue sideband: 4.71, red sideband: 4.87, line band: 4.53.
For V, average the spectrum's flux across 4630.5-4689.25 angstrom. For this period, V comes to 4.57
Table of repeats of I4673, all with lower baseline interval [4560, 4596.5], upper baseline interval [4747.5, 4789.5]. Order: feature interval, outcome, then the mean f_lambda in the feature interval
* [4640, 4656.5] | 1.08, 4.47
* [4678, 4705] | 1.40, 4.55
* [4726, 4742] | -0.52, 4.96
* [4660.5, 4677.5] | 0.99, 4.51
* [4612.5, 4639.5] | -1.76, 5.08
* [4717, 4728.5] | -0.01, 4.81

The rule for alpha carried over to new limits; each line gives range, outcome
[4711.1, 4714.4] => 4.83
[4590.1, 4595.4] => 4.66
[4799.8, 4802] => 4.6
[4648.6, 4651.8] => 4.25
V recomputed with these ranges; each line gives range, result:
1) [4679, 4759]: 4.74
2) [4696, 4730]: 4.7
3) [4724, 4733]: 4.92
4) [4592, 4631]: 4.93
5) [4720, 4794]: 4.91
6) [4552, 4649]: 4.83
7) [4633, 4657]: 4.66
